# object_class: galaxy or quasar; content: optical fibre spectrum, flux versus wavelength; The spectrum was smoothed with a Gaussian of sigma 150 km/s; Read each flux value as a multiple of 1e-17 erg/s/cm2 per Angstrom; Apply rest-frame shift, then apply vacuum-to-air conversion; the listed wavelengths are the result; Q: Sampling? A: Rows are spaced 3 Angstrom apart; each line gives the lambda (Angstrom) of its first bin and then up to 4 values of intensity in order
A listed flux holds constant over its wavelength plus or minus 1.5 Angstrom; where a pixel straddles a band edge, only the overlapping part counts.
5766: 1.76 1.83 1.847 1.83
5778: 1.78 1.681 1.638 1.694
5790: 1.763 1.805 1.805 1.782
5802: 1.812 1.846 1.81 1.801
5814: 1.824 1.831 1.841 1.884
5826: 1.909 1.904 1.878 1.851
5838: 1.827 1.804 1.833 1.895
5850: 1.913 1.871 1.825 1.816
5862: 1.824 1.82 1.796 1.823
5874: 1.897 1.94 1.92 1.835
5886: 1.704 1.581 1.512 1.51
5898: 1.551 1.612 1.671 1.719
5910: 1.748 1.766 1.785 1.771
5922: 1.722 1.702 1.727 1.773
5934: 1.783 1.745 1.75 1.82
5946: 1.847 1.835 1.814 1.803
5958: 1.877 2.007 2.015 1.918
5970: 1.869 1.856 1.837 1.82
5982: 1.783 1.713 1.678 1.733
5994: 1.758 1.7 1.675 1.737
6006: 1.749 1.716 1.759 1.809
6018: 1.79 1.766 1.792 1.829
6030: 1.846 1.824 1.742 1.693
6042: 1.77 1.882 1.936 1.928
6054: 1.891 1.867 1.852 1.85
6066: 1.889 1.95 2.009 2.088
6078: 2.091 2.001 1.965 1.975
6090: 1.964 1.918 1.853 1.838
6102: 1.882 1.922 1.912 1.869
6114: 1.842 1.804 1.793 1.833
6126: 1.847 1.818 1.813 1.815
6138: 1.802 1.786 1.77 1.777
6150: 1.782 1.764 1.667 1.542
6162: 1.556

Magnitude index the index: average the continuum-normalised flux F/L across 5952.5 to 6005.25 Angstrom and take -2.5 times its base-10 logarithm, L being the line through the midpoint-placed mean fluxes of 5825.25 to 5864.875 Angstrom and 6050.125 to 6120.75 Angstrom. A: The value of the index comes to 0.05 mag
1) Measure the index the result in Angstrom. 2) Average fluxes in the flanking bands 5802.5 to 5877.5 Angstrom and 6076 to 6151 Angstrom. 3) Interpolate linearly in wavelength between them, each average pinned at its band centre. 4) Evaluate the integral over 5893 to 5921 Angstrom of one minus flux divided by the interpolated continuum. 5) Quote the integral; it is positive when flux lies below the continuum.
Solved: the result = 2.6 Angstrom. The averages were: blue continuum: 1.85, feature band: 1.68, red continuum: 1.87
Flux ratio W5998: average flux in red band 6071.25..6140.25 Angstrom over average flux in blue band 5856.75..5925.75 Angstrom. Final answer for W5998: 1.09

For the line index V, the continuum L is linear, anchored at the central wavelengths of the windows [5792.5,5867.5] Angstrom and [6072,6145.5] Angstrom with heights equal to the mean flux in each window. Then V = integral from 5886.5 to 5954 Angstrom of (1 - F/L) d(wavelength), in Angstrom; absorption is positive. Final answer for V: 5.1 Angstrom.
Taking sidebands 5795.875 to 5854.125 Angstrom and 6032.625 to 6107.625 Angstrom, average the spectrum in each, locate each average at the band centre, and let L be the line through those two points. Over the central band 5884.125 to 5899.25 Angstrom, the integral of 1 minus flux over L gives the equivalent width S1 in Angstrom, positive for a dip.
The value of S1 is 2.3 Angstrom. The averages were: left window 1.85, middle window 1.58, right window 1.9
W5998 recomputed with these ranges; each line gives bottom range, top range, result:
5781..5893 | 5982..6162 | 1.01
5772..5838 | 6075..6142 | 1.04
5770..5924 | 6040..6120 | 1.07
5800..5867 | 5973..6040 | 0.96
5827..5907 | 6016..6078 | 1.04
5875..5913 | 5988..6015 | 1.02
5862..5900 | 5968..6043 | 1.02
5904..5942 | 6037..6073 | 1.07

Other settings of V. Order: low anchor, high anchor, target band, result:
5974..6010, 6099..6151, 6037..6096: -4.2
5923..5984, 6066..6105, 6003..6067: 3.1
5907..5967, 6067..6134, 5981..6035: 2.7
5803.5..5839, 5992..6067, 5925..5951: 0.6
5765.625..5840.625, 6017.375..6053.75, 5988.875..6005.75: 0.9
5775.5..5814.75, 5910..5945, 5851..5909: 0.5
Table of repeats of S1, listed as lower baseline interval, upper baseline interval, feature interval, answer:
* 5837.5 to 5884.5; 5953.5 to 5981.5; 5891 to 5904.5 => 2.16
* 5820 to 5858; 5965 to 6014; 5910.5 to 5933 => 0.79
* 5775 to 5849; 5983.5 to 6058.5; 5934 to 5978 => -1.50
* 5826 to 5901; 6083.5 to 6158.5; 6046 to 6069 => -0.84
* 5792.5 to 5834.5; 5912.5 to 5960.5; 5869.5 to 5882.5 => -0.56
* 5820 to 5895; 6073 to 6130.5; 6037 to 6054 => 0.40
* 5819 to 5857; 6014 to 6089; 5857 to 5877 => 0.32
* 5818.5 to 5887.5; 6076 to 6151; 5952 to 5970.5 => -0.49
